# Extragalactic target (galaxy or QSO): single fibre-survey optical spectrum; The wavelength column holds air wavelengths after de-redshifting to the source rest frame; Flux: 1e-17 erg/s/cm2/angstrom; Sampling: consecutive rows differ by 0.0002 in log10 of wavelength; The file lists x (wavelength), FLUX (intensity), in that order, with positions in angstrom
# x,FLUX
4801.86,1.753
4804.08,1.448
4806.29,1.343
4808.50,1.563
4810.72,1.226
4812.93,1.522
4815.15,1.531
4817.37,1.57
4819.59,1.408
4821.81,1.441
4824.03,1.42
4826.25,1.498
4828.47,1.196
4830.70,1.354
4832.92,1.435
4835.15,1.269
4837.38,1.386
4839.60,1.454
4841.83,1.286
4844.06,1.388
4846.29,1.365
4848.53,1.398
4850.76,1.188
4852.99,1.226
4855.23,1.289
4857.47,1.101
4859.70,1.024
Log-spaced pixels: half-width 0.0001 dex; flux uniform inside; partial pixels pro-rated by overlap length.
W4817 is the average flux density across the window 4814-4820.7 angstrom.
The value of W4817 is 1.5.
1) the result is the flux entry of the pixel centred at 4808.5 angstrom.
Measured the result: 1.563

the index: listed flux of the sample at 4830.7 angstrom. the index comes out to 1.354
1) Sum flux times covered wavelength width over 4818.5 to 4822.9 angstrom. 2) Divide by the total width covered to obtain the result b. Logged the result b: 1.42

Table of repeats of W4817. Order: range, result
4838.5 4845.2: 1.38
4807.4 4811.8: 1.39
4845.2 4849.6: 1.38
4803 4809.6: 1.45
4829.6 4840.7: 1.38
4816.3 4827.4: 1.47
